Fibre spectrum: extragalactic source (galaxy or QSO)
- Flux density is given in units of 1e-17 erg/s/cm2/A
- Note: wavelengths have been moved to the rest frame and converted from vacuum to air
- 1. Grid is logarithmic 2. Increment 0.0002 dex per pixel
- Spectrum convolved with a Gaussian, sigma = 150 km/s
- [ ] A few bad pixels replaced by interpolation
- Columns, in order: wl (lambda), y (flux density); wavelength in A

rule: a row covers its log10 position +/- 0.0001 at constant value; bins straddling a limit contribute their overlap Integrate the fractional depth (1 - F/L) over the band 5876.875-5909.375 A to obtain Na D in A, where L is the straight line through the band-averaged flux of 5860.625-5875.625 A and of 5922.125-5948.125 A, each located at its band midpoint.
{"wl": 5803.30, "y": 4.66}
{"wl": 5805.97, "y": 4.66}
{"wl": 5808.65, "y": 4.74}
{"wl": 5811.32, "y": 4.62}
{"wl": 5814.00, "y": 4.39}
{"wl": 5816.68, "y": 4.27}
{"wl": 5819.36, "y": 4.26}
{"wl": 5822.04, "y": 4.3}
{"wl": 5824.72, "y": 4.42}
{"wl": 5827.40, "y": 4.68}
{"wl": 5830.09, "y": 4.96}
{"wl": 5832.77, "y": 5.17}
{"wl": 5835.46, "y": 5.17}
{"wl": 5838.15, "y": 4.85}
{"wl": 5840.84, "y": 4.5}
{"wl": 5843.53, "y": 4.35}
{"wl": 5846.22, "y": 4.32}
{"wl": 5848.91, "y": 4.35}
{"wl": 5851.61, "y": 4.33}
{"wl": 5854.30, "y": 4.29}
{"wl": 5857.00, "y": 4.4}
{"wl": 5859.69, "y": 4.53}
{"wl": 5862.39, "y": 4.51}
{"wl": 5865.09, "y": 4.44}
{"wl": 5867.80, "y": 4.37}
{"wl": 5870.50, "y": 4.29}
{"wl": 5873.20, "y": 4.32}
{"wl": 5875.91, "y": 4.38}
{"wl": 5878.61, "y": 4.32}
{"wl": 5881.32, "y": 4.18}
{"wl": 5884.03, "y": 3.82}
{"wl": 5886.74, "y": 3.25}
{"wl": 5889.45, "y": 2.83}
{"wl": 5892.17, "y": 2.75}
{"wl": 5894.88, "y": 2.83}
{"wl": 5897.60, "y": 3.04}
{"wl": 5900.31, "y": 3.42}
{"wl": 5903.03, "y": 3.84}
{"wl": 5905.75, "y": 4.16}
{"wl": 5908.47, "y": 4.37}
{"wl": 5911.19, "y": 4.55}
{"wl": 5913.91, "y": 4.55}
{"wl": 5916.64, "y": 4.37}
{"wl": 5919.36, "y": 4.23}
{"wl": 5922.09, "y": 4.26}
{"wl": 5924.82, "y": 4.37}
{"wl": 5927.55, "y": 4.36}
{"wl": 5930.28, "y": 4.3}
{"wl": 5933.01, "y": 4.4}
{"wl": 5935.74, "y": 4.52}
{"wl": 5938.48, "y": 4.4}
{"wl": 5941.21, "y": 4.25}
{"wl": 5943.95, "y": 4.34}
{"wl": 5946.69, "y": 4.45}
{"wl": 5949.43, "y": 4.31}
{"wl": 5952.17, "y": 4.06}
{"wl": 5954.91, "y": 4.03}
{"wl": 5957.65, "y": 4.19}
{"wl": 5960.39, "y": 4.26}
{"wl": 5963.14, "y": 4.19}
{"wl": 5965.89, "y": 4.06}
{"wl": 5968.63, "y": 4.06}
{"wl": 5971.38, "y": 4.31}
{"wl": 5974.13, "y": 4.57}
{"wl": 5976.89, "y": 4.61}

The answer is 6.0 A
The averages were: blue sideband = 4.39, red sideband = 4.37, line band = 3.57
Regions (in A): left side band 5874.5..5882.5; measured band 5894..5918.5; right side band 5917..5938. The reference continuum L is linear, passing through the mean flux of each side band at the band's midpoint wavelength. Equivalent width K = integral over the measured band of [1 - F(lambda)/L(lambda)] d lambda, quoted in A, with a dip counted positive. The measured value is 2.2 A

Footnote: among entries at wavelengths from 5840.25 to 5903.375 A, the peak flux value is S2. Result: 4.53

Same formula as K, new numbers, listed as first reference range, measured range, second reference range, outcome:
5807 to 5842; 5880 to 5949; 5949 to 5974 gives 5.3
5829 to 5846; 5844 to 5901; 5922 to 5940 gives 8.4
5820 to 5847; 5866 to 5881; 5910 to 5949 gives 0.7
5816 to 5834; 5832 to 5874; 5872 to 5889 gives -2.2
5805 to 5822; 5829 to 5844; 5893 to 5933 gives -1.7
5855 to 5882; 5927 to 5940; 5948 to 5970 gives -0.6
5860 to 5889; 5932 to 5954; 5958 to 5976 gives -0.6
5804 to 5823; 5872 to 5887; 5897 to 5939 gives 0.7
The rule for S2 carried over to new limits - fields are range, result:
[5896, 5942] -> 4.55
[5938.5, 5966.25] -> 4.45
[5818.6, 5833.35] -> 5.17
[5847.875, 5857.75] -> 4.4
